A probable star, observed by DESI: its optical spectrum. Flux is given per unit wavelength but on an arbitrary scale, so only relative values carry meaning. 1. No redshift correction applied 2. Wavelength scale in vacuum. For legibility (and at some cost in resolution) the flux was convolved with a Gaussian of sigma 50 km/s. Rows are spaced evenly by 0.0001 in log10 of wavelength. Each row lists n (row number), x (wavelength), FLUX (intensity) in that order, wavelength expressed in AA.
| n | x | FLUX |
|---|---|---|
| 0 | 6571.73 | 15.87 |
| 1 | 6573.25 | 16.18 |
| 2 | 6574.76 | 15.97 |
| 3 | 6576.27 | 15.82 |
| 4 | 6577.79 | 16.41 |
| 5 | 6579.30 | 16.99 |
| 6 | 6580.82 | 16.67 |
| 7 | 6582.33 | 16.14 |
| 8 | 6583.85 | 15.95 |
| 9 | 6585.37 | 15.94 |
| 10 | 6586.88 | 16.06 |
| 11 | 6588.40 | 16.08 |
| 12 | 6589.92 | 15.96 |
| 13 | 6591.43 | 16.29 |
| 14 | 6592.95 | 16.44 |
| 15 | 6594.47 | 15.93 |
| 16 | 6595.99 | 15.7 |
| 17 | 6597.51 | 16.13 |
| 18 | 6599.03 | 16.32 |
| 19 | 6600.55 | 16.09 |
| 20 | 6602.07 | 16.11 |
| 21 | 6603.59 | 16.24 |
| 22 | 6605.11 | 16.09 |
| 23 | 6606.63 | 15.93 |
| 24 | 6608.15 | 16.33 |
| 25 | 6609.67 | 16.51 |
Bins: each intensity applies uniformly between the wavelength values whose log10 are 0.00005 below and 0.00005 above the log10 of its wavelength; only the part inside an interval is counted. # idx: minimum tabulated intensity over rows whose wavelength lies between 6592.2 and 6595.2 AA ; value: 15.93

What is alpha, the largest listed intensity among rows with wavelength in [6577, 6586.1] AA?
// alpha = 16.99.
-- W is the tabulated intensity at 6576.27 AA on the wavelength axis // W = 15.82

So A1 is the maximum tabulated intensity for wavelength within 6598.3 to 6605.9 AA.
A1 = 16.32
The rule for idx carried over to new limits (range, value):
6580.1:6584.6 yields 15.95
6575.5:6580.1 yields 15.82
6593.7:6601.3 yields 15.7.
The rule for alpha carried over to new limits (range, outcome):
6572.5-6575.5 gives 16.18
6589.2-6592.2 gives 16.29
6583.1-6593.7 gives 16.44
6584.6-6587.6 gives 16.06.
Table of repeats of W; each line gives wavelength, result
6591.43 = 16.29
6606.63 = 15.93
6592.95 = 16.44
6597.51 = 16.13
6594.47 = 15.93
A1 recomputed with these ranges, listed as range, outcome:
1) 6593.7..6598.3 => 16.13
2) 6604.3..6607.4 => 16.09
